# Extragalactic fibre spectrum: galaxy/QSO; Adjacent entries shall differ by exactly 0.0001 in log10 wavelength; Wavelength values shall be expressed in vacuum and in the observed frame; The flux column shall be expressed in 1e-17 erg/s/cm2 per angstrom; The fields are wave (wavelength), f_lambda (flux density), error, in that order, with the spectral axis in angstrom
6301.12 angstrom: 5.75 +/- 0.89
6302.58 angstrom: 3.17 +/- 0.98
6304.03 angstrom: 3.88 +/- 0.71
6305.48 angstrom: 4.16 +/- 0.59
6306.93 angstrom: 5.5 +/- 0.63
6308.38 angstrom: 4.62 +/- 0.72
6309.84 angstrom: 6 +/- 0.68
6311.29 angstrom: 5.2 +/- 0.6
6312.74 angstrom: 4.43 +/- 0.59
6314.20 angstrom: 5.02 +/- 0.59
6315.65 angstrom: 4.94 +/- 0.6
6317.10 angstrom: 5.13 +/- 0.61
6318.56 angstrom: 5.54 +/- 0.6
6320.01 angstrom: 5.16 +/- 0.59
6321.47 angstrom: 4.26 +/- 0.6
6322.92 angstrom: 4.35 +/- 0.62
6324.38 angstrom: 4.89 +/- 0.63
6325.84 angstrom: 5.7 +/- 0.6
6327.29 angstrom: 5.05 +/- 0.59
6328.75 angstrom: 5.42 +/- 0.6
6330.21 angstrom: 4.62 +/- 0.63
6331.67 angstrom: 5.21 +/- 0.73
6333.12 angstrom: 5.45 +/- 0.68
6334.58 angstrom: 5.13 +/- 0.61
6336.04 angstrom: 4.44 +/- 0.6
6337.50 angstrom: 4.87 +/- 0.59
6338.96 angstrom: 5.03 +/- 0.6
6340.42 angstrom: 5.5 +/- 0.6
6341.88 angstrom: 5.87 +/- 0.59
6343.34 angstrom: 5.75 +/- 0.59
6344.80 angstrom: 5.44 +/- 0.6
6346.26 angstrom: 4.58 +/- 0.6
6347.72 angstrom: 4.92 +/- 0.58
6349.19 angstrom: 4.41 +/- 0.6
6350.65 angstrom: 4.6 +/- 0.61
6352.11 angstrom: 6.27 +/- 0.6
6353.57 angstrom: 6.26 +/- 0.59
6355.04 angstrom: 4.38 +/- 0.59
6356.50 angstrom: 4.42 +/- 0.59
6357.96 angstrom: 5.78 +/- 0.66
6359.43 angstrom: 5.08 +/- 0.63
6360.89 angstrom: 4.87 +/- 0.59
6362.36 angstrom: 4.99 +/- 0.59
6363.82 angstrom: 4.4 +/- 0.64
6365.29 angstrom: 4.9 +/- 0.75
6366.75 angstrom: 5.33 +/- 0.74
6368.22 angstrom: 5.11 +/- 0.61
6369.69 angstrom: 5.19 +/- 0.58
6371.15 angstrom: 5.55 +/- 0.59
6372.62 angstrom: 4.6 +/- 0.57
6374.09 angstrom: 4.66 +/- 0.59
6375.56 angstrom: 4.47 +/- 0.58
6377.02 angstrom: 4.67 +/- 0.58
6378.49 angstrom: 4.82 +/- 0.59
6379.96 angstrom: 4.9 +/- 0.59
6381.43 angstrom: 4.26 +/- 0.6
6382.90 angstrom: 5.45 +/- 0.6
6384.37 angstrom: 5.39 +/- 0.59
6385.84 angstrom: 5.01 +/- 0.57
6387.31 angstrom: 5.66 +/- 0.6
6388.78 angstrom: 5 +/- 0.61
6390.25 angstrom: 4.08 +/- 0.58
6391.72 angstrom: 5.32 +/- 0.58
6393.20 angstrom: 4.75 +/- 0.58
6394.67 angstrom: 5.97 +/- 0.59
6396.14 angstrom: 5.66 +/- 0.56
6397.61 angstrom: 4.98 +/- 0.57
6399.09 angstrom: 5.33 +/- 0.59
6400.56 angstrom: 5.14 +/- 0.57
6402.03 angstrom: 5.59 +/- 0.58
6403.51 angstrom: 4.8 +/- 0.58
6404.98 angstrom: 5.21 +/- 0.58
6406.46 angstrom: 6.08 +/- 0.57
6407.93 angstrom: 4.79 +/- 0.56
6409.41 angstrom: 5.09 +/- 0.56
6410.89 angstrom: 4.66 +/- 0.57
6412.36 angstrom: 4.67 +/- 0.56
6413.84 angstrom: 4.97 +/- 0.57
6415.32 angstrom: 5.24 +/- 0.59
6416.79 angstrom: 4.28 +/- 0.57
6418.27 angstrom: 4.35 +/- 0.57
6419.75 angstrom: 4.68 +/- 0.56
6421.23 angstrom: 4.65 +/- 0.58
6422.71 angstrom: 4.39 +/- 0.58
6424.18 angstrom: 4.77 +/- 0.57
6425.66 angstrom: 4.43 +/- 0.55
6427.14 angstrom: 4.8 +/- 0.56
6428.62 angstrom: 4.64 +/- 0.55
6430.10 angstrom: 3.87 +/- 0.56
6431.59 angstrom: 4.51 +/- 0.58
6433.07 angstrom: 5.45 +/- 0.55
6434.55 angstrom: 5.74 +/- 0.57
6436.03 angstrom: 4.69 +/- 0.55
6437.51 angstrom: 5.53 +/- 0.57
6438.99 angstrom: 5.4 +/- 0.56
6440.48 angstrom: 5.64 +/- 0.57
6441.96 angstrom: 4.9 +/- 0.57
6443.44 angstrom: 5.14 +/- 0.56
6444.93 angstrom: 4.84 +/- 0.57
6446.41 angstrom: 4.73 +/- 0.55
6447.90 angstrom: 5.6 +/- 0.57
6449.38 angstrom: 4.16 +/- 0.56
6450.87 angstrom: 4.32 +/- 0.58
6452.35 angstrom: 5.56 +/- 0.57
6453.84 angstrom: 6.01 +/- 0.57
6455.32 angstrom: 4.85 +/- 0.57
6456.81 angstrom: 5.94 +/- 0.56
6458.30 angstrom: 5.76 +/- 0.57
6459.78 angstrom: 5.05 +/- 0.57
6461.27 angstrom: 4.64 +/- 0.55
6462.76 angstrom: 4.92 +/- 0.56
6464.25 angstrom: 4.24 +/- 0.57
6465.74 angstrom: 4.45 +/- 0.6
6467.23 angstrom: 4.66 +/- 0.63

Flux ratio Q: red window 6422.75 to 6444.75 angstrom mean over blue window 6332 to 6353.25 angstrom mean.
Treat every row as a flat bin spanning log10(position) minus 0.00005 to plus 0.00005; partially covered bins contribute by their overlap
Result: 0.95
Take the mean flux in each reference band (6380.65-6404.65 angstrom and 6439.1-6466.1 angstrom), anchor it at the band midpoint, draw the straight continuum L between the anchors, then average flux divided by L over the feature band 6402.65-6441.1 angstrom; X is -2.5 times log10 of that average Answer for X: 0.05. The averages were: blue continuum 5.15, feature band 4.9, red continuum 5.06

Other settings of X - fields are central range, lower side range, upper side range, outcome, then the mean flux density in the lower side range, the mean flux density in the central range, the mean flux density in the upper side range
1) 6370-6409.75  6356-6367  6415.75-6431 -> -0.07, 4.97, 5.08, 4.5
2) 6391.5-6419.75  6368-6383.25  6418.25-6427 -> -0.09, 4.86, 5.08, 4.58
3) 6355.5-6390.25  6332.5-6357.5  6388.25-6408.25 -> 0.05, 5.14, 4.96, 5.2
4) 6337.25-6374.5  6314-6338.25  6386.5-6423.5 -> -0.02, 5.01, 5.11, 5.01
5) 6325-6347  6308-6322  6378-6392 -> -0.04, 5.05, 5.2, 4.98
